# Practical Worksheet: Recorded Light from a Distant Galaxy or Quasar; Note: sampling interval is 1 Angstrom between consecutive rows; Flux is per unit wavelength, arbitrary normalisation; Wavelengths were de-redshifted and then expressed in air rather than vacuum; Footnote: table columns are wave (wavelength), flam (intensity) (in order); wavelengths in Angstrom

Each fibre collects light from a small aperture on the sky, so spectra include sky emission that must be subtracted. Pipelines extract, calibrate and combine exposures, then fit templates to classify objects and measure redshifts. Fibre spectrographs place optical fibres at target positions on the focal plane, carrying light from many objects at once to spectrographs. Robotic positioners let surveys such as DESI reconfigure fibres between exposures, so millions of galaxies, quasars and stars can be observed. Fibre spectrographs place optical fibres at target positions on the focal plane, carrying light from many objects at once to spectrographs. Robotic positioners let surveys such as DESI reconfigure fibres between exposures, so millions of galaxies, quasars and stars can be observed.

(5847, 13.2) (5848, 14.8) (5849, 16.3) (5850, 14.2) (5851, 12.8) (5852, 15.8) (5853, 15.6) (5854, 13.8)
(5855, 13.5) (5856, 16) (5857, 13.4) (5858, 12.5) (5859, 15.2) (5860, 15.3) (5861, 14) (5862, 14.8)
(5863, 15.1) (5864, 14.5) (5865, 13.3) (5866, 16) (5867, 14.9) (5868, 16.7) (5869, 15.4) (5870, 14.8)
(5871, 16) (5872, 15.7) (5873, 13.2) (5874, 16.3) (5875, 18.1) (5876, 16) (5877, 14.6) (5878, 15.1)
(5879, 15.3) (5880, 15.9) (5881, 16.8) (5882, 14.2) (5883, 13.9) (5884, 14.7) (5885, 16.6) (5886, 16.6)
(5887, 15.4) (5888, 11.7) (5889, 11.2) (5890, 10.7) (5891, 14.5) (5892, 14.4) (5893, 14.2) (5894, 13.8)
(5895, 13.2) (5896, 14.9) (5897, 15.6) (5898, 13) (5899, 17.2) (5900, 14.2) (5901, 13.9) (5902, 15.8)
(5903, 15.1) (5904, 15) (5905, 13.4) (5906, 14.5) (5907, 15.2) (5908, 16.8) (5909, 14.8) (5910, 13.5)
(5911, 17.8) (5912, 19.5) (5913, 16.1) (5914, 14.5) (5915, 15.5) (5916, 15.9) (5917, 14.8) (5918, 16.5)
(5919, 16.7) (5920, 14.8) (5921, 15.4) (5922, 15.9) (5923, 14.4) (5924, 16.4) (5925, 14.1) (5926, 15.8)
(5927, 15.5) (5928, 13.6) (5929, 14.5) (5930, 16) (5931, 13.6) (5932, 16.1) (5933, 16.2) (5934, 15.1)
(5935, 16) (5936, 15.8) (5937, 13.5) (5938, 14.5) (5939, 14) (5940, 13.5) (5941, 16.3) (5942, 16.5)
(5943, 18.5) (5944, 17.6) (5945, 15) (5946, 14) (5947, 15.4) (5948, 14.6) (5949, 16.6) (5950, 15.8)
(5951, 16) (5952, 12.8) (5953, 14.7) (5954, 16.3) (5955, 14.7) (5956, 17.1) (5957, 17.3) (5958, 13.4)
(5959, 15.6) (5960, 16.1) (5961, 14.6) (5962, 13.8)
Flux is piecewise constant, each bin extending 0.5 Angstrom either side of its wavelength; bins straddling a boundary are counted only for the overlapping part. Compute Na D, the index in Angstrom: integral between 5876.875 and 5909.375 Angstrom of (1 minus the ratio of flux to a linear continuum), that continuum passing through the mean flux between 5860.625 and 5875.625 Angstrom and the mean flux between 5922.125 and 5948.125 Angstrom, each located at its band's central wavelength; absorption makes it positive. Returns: 1.4 Angstrom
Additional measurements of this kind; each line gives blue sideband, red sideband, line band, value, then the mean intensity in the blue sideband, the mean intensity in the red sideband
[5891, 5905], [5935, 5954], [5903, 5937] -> -1.1 Angstrom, 14.6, 15.3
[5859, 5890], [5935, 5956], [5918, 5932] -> 0.0 Angstrom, 15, 15.4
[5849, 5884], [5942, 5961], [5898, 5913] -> -0.1 Angstrom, 15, 15.6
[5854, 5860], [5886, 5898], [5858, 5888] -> -2.7 Angstrom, 14.2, 13.7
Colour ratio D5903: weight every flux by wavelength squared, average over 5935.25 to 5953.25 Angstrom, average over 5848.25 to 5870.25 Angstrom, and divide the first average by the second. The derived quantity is 1.07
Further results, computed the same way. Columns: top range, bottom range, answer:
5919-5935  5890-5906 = 1.07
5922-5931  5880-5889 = 1.03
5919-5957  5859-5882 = 1.03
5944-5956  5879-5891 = 1.09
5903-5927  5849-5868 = 1.08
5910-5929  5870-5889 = 1.04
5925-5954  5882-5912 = 1.06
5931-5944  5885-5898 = 1.13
